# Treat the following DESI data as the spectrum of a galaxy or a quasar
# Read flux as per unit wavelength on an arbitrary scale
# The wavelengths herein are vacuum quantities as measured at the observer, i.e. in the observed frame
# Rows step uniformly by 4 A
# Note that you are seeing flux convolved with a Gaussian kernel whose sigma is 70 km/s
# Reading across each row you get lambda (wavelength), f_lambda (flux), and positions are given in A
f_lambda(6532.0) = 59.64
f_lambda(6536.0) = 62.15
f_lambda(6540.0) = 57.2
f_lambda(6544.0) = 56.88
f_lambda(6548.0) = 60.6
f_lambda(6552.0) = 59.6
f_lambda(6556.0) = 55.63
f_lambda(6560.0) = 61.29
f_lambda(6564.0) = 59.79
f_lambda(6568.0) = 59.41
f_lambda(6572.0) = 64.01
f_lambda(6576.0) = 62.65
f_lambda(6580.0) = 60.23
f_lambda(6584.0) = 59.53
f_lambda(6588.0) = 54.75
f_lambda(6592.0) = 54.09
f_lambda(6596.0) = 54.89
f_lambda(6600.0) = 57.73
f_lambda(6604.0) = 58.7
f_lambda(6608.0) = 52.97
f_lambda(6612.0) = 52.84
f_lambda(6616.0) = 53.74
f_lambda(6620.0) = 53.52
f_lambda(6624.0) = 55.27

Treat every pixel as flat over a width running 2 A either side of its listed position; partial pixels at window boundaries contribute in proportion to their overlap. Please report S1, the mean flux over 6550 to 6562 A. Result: 58.8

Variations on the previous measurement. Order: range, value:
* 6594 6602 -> 56.3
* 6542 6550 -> 58.7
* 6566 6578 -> 62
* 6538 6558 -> 58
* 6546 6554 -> 60.1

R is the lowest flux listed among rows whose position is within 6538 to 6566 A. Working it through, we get 55.63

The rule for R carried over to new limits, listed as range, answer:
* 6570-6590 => 54.75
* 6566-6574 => 59.41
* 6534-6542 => 57.2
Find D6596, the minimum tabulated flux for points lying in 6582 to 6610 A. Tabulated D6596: 52.97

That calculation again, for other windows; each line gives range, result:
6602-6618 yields 52.84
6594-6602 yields 54.89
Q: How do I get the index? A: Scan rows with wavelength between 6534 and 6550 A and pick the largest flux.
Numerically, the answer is 62.15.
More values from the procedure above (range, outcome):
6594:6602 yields 57.73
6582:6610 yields 59.53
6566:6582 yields 64.01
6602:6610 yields 58.7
